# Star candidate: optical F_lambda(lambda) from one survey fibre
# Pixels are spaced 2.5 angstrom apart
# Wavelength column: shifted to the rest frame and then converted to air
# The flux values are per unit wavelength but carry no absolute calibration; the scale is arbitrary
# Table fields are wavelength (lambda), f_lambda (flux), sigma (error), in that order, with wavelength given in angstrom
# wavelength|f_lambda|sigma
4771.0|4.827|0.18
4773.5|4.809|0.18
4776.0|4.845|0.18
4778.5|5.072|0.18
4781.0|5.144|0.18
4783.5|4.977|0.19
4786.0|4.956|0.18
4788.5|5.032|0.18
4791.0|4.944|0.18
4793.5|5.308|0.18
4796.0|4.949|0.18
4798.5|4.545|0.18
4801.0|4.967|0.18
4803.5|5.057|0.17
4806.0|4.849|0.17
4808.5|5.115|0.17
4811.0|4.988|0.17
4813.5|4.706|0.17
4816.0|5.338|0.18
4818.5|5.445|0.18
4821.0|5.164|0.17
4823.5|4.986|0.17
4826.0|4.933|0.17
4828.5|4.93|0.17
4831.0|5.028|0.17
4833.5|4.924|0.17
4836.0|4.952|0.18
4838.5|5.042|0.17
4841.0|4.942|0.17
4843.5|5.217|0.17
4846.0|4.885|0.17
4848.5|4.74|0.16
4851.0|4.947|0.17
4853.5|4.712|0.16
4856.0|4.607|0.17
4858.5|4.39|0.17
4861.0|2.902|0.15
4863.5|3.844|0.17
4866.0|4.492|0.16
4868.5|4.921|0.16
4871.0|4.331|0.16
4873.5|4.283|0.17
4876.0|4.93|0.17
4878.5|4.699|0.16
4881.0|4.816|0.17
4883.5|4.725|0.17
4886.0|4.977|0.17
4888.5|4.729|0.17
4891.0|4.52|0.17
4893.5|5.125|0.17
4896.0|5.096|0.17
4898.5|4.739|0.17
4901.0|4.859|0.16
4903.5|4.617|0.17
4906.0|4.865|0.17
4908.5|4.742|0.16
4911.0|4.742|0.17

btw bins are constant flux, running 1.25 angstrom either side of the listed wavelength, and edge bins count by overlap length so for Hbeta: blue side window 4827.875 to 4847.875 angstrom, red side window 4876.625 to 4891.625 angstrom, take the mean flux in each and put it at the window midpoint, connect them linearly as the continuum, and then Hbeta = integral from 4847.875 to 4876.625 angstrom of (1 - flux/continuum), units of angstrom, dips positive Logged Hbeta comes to 2.7 angstrom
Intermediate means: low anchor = 4.98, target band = 4.41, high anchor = 4.76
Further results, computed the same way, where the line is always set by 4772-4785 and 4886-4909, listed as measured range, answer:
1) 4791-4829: -0.7 angstrom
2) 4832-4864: 1.6 angstrom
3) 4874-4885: 0.2 angstrom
